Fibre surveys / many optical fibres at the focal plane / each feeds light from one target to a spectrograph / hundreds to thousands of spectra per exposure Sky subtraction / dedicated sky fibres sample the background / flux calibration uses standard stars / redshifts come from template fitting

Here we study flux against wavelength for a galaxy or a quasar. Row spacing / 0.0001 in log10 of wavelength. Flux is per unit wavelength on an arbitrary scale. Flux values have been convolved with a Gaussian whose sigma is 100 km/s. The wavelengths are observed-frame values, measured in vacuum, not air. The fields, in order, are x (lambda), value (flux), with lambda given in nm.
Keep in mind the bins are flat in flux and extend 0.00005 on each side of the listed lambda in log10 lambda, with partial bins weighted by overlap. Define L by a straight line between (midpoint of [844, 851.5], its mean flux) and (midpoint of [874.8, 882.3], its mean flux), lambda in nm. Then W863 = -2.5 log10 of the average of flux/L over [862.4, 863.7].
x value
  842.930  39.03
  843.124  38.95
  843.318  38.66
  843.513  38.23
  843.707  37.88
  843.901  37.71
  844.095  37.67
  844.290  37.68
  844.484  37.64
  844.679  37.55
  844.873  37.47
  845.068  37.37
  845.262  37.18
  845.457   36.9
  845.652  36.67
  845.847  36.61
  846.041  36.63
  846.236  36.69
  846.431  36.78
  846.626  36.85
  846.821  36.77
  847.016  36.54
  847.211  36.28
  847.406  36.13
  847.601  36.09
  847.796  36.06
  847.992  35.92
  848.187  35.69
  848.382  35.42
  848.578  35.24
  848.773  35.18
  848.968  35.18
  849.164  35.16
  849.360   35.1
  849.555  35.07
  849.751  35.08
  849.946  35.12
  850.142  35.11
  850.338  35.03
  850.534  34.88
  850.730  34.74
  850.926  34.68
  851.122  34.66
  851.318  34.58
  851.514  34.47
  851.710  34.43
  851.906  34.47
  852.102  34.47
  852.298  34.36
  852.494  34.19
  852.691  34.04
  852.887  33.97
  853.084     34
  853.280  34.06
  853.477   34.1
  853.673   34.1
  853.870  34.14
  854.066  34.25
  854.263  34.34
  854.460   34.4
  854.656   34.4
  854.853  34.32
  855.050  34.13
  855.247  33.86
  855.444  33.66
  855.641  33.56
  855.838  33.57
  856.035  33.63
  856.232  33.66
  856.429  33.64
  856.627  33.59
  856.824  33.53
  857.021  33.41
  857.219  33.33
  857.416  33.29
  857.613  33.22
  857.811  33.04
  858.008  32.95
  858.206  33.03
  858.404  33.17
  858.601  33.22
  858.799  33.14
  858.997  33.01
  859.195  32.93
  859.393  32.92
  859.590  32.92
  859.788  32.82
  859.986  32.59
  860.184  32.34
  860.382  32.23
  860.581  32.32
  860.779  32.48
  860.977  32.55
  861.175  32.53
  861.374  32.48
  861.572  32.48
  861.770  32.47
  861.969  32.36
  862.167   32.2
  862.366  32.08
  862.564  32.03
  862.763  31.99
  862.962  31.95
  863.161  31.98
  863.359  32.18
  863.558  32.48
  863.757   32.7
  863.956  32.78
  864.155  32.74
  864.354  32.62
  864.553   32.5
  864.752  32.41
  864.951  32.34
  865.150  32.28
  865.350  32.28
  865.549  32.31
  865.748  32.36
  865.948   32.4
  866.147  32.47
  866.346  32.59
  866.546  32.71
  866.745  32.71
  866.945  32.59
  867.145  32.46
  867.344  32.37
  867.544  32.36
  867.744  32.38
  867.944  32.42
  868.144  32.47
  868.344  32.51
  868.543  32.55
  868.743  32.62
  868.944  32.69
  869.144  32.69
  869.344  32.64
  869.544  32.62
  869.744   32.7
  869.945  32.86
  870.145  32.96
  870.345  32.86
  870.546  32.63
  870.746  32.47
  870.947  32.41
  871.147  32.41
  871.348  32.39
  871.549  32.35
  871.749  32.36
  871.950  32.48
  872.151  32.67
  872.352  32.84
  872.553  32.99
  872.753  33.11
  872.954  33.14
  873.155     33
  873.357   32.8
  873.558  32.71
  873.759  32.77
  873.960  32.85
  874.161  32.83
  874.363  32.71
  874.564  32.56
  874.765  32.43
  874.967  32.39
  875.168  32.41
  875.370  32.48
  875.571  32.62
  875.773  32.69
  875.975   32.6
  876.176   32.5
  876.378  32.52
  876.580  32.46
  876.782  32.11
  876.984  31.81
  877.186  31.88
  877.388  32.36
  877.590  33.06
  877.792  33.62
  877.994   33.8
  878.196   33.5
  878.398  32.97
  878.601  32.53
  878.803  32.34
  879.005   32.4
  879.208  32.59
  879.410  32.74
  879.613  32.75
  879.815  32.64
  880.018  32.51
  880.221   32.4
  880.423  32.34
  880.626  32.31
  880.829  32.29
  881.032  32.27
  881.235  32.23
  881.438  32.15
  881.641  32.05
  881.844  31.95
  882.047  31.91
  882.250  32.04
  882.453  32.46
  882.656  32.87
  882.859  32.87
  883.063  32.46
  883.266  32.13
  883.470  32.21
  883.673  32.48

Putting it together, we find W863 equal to 0.07 mag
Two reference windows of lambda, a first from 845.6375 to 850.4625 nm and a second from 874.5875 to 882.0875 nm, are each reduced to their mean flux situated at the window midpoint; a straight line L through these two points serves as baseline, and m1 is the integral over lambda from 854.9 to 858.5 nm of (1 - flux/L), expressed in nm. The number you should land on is 0.146 nm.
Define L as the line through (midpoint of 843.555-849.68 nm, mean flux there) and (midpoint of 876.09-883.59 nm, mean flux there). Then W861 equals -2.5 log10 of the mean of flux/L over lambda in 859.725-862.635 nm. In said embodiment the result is 0.08 mag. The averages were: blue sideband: 36.5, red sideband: 32.5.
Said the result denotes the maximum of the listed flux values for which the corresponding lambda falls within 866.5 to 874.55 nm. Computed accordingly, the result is 33.14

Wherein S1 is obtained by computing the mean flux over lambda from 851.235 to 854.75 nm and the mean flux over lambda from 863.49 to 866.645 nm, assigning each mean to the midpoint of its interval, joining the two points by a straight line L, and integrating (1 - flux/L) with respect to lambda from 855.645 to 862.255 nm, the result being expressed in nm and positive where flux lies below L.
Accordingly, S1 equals 0.09 nm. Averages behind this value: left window 34.3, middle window 33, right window 32.5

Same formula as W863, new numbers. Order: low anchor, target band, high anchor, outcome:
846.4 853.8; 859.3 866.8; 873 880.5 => 0.05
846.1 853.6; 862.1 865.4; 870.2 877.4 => 0.04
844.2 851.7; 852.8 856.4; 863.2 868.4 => 0.02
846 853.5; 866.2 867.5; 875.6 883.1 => 0.04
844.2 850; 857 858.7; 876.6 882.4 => 0.06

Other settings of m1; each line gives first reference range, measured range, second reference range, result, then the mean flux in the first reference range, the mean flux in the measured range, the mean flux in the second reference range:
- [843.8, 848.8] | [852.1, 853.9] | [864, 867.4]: 0.056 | 36.7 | 34.1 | 32.5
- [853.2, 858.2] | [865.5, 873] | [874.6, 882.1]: 0.094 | 33.8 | 32.6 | 32.5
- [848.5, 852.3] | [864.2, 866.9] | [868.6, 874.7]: 0.069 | 34.9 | 32.5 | 32.7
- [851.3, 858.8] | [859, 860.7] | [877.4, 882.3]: 0.048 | 33.8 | 32.7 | 32.6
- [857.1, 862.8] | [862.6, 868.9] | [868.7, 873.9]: 0.051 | 32.7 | 32.4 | 32.7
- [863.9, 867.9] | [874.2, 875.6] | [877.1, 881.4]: 0.003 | 32.5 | 32.5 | 32.6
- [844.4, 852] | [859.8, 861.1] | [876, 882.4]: 0.078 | 35.8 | 32.4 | 32.5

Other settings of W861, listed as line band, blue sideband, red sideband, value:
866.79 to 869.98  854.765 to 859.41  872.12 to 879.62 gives 0.014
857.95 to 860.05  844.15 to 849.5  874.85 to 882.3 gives 0.061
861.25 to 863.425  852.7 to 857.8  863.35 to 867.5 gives 0.023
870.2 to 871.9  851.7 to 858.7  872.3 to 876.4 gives 0.014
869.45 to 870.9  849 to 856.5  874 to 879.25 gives 0.013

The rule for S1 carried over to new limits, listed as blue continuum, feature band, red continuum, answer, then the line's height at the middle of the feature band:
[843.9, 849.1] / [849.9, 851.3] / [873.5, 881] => 0.05 nm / 36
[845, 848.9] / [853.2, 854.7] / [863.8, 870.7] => 0.03 nm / 35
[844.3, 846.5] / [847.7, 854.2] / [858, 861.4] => 0.12 nm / 35.4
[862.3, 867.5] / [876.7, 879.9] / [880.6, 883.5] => -0.04 nm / 32.3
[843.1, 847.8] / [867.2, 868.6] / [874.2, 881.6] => 0.06 nm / 34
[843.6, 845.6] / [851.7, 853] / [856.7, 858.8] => 0.03 nm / 35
